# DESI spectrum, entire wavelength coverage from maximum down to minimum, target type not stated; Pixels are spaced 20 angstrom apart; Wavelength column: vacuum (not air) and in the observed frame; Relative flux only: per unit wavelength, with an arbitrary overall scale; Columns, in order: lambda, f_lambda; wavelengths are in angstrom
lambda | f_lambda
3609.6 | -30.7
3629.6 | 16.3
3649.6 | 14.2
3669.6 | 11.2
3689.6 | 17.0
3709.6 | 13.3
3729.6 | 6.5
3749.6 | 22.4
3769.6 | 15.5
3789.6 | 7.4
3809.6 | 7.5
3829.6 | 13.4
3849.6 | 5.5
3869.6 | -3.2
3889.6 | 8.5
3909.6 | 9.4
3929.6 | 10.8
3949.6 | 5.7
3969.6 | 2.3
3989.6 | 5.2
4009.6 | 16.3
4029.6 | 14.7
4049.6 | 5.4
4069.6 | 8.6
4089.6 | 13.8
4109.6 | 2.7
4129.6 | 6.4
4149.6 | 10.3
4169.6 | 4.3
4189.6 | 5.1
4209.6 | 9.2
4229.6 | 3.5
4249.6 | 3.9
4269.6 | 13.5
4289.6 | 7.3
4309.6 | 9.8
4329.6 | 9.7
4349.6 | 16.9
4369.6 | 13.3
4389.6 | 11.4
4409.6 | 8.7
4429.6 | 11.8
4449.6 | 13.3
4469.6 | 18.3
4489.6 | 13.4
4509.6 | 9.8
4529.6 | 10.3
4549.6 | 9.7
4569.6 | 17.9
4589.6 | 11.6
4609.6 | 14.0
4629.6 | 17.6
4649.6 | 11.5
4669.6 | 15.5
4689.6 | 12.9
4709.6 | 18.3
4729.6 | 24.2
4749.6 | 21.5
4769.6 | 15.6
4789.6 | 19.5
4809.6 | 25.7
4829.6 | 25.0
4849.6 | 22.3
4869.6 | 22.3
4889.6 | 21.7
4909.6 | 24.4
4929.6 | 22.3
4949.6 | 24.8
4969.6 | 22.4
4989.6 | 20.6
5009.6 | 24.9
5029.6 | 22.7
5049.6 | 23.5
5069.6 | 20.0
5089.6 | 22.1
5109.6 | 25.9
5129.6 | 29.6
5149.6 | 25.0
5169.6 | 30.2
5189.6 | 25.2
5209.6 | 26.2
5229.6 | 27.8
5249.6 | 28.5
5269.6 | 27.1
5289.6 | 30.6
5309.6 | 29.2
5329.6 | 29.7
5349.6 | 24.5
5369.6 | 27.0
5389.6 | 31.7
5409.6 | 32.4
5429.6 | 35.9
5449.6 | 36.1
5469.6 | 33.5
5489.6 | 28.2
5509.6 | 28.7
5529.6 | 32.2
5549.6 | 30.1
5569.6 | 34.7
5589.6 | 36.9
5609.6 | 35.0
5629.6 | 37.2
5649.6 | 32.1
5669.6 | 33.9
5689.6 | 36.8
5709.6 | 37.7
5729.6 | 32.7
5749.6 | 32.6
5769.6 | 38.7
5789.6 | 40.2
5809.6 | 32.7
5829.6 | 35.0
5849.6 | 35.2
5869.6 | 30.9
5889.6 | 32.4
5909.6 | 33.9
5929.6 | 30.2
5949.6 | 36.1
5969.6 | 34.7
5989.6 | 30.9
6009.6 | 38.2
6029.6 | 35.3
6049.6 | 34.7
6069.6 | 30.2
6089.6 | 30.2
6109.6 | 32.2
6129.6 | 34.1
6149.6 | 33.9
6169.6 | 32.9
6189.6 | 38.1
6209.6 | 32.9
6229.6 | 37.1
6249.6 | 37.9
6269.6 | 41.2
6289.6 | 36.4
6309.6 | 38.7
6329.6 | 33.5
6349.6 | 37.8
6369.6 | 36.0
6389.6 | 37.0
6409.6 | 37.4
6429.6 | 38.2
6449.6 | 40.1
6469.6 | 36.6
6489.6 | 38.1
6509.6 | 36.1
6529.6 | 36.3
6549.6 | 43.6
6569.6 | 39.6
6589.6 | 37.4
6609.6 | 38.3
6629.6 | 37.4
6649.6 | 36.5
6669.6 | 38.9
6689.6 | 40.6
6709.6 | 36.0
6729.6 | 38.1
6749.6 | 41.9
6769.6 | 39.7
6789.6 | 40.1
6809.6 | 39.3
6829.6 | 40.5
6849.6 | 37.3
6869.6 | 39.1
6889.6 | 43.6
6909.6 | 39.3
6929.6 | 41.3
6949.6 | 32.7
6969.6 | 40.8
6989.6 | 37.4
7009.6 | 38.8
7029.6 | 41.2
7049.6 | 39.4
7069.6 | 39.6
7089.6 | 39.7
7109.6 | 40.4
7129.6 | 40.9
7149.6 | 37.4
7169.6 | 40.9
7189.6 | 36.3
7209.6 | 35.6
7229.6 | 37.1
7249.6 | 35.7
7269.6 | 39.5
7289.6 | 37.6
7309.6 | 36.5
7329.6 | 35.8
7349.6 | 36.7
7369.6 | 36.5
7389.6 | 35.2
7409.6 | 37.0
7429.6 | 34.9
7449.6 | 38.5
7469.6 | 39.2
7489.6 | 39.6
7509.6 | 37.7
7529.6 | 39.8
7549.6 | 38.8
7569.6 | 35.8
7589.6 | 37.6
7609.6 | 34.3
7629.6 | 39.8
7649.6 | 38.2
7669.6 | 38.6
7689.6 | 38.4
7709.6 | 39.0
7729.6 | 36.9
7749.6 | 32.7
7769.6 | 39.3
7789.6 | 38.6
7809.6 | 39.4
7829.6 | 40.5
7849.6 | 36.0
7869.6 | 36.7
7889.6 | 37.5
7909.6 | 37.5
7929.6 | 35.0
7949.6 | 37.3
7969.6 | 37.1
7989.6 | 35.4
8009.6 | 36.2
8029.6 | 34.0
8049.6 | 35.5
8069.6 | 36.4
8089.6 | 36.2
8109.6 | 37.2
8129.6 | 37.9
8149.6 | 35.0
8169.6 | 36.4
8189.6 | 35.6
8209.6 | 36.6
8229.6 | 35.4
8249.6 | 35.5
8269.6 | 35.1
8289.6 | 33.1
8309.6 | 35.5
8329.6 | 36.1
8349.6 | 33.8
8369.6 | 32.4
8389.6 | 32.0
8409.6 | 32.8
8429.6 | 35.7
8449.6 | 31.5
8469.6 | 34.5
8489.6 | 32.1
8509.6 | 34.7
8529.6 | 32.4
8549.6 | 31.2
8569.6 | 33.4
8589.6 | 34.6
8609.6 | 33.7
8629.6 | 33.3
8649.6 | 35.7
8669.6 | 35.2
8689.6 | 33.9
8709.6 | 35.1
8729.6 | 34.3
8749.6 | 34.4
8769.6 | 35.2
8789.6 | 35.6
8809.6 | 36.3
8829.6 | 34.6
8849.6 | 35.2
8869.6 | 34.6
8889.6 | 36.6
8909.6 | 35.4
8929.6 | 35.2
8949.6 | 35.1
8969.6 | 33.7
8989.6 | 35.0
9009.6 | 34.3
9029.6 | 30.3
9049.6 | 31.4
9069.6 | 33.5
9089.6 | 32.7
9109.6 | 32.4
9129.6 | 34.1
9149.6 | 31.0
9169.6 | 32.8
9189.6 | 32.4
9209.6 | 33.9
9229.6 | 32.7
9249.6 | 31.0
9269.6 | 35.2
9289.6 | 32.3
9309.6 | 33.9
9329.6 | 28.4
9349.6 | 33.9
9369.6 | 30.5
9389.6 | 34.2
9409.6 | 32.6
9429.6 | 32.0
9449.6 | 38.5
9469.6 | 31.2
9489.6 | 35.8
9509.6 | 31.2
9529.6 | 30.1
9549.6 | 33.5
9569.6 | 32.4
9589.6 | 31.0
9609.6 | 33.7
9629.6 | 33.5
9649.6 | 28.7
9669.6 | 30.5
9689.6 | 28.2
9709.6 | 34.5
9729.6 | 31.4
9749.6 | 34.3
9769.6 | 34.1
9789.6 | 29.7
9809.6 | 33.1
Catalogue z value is 0.180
